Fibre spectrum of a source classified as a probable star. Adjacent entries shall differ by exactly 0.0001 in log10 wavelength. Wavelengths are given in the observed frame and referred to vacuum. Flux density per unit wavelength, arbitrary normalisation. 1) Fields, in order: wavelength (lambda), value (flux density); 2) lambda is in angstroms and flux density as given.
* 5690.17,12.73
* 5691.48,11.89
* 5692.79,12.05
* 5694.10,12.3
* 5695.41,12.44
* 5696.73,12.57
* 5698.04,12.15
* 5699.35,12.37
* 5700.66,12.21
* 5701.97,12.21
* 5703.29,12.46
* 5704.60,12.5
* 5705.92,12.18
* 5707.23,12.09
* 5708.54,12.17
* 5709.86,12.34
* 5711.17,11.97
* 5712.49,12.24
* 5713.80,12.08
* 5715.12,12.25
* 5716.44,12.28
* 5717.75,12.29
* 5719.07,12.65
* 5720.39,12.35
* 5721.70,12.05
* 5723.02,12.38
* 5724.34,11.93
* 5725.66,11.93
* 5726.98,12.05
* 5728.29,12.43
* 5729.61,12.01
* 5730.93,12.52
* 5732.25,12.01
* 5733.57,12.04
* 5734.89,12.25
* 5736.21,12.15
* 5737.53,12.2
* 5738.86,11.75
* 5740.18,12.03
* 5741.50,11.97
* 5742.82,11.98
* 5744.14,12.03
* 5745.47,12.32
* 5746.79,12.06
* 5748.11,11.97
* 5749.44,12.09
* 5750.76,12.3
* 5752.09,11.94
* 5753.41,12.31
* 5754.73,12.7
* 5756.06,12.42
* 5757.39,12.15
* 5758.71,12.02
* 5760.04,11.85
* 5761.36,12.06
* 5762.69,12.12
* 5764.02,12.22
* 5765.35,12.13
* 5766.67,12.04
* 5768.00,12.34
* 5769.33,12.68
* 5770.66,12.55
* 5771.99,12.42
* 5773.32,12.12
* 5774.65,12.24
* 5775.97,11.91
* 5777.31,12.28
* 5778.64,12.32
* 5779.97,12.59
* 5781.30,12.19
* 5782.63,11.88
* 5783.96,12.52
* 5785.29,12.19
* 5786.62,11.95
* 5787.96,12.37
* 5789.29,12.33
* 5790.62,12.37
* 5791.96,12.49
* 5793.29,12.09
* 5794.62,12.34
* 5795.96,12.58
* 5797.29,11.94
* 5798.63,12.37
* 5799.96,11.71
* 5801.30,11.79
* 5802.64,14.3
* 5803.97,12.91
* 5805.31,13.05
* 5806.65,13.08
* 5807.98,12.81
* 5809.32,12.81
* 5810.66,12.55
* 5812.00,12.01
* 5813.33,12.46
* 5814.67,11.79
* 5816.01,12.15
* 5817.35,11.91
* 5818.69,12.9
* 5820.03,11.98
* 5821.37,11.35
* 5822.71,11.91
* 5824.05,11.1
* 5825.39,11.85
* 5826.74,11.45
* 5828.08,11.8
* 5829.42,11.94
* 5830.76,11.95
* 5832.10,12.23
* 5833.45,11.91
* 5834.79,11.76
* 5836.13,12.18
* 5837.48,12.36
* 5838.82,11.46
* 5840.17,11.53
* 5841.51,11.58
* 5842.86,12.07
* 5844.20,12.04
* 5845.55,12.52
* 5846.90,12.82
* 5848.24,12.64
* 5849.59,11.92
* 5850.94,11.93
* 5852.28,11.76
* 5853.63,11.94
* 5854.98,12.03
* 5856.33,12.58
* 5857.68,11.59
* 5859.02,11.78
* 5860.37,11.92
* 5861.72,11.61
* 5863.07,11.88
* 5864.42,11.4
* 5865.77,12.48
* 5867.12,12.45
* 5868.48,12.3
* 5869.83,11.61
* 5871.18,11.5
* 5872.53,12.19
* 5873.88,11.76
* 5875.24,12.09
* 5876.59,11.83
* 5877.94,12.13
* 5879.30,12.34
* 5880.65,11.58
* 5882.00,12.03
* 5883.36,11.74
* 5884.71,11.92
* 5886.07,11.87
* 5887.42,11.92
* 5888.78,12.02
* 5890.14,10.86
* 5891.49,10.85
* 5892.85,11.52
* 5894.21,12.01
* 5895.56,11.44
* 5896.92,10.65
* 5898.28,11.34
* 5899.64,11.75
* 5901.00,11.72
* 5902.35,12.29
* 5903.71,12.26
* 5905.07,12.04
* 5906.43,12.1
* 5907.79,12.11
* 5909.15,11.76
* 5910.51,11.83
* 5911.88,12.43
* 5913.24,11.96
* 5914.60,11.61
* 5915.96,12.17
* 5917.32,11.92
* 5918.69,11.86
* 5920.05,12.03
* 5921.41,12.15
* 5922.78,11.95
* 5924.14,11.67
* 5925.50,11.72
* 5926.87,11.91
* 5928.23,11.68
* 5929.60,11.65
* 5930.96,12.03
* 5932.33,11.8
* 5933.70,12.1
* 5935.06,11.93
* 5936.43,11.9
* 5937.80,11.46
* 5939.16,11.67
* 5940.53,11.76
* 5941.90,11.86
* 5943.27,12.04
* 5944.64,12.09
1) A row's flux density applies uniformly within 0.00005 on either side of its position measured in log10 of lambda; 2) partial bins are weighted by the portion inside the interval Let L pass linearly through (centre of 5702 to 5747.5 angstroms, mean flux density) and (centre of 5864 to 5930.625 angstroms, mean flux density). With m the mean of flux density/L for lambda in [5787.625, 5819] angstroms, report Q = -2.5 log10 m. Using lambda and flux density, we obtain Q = -0.04 mag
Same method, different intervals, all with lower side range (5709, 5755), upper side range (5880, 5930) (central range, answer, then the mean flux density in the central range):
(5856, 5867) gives 0.00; 11.9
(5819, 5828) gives 0.03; 11.7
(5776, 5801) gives -0.02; 12.2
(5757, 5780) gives -0.01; 12.2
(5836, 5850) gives -0.02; 12.1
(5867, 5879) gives -0.01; 12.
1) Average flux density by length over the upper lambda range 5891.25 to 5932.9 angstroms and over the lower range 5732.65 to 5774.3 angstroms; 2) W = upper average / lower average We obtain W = 0.97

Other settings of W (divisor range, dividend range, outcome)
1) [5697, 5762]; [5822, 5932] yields 0.98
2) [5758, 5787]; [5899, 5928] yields 0.98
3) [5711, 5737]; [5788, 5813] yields 1.03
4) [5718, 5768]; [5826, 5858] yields 0.99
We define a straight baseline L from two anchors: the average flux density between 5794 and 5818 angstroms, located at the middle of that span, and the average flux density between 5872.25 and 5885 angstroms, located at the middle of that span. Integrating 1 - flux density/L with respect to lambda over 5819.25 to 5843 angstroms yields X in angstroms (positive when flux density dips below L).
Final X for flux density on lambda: 1.0 angstroms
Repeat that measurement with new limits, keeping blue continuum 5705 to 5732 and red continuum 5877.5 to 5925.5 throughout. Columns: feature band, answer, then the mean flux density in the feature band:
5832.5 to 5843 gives 0.09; 11.8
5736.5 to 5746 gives 0.09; 12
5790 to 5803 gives -0.33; 12.3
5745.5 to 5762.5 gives -0.04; 12.2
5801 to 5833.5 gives -0.68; 12.2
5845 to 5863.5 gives -0.22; 12.1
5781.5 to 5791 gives -0.12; 12.2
